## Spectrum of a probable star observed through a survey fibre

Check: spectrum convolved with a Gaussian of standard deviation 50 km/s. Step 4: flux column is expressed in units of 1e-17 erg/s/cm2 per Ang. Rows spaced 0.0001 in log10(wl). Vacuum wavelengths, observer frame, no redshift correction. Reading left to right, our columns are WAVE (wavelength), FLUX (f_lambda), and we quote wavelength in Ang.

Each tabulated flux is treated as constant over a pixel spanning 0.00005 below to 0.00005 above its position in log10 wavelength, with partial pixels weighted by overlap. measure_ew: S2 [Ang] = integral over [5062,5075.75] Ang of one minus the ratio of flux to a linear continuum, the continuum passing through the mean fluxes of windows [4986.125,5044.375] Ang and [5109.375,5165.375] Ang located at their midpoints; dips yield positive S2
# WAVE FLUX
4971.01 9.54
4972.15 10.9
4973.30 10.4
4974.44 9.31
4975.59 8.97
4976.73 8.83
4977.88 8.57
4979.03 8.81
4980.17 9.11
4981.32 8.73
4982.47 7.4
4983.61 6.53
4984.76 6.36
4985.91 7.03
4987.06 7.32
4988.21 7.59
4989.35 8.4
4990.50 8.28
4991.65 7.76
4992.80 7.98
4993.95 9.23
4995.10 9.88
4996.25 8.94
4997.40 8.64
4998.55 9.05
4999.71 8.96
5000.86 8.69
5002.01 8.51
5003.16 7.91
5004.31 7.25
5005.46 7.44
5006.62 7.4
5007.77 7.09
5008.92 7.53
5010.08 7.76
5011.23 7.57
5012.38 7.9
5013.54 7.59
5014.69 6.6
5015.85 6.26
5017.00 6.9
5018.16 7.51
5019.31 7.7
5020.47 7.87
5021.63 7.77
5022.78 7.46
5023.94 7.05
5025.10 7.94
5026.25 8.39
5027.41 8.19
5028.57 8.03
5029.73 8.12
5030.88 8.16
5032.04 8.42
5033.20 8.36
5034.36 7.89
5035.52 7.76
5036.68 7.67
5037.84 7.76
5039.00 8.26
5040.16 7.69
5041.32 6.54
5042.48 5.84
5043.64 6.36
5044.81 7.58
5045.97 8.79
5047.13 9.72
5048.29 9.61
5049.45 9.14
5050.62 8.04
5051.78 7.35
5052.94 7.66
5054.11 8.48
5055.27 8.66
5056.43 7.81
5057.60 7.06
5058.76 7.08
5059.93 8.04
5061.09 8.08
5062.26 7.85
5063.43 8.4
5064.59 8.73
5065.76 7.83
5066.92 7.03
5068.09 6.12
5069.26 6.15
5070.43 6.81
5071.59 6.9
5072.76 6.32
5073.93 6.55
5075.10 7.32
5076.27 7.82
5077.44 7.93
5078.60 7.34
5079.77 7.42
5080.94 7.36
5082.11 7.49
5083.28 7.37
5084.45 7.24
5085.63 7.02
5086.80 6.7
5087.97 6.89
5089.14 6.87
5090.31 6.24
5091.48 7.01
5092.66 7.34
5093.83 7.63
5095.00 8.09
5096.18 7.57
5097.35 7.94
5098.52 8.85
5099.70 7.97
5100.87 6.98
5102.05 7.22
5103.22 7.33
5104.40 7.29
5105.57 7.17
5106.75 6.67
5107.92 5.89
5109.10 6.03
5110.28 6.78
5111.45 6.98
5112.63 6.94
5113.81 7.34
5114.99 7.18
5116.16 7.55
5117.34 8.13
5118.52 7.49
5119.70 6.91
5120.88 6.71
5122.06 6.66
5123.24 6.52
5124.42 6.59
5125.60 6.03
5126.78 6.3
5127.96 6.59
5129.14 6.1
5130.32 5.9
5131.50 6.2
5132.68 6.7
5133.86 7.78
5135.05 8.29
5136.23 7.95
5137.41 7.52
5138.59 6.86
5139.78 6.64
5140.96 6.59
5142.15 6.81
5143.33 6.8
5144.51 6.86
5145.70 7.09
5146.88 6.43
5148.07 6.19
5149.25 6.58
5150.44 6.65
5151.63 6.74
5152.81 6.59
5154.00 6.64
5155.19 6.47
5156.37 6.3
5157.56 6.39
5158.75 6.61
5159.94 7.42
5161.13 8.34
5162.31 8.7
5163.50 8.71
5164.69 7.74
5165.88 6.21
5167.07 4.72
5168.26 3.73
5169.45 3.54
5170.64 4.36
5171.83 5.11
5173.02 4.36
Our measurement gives 0.5 Ang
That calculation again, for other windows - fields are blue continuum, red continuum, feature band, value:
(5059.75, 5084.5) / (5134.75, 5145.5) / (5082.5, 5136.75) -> 1.22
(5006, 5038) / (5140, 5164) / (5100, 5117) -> 0.45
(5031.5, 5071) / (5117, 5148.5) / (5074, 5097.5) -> 0.24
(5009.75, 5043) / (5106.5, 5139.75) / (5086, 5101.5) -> -0.62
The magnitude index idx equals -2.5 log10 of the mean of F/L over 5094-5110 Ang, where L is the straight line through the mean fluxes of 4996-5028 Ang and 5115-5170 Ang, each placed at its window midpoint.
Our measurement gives -0.04 mag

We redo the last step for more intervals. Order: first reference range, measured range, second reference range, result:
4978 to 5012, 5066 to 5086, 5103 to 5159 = 0.033 mag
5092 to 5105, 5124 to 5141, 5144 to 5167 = 0.062 mag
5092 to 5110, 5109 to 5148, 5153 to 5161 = 0.022 mag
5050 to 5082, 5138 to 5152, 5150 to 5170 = 0.005 mag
